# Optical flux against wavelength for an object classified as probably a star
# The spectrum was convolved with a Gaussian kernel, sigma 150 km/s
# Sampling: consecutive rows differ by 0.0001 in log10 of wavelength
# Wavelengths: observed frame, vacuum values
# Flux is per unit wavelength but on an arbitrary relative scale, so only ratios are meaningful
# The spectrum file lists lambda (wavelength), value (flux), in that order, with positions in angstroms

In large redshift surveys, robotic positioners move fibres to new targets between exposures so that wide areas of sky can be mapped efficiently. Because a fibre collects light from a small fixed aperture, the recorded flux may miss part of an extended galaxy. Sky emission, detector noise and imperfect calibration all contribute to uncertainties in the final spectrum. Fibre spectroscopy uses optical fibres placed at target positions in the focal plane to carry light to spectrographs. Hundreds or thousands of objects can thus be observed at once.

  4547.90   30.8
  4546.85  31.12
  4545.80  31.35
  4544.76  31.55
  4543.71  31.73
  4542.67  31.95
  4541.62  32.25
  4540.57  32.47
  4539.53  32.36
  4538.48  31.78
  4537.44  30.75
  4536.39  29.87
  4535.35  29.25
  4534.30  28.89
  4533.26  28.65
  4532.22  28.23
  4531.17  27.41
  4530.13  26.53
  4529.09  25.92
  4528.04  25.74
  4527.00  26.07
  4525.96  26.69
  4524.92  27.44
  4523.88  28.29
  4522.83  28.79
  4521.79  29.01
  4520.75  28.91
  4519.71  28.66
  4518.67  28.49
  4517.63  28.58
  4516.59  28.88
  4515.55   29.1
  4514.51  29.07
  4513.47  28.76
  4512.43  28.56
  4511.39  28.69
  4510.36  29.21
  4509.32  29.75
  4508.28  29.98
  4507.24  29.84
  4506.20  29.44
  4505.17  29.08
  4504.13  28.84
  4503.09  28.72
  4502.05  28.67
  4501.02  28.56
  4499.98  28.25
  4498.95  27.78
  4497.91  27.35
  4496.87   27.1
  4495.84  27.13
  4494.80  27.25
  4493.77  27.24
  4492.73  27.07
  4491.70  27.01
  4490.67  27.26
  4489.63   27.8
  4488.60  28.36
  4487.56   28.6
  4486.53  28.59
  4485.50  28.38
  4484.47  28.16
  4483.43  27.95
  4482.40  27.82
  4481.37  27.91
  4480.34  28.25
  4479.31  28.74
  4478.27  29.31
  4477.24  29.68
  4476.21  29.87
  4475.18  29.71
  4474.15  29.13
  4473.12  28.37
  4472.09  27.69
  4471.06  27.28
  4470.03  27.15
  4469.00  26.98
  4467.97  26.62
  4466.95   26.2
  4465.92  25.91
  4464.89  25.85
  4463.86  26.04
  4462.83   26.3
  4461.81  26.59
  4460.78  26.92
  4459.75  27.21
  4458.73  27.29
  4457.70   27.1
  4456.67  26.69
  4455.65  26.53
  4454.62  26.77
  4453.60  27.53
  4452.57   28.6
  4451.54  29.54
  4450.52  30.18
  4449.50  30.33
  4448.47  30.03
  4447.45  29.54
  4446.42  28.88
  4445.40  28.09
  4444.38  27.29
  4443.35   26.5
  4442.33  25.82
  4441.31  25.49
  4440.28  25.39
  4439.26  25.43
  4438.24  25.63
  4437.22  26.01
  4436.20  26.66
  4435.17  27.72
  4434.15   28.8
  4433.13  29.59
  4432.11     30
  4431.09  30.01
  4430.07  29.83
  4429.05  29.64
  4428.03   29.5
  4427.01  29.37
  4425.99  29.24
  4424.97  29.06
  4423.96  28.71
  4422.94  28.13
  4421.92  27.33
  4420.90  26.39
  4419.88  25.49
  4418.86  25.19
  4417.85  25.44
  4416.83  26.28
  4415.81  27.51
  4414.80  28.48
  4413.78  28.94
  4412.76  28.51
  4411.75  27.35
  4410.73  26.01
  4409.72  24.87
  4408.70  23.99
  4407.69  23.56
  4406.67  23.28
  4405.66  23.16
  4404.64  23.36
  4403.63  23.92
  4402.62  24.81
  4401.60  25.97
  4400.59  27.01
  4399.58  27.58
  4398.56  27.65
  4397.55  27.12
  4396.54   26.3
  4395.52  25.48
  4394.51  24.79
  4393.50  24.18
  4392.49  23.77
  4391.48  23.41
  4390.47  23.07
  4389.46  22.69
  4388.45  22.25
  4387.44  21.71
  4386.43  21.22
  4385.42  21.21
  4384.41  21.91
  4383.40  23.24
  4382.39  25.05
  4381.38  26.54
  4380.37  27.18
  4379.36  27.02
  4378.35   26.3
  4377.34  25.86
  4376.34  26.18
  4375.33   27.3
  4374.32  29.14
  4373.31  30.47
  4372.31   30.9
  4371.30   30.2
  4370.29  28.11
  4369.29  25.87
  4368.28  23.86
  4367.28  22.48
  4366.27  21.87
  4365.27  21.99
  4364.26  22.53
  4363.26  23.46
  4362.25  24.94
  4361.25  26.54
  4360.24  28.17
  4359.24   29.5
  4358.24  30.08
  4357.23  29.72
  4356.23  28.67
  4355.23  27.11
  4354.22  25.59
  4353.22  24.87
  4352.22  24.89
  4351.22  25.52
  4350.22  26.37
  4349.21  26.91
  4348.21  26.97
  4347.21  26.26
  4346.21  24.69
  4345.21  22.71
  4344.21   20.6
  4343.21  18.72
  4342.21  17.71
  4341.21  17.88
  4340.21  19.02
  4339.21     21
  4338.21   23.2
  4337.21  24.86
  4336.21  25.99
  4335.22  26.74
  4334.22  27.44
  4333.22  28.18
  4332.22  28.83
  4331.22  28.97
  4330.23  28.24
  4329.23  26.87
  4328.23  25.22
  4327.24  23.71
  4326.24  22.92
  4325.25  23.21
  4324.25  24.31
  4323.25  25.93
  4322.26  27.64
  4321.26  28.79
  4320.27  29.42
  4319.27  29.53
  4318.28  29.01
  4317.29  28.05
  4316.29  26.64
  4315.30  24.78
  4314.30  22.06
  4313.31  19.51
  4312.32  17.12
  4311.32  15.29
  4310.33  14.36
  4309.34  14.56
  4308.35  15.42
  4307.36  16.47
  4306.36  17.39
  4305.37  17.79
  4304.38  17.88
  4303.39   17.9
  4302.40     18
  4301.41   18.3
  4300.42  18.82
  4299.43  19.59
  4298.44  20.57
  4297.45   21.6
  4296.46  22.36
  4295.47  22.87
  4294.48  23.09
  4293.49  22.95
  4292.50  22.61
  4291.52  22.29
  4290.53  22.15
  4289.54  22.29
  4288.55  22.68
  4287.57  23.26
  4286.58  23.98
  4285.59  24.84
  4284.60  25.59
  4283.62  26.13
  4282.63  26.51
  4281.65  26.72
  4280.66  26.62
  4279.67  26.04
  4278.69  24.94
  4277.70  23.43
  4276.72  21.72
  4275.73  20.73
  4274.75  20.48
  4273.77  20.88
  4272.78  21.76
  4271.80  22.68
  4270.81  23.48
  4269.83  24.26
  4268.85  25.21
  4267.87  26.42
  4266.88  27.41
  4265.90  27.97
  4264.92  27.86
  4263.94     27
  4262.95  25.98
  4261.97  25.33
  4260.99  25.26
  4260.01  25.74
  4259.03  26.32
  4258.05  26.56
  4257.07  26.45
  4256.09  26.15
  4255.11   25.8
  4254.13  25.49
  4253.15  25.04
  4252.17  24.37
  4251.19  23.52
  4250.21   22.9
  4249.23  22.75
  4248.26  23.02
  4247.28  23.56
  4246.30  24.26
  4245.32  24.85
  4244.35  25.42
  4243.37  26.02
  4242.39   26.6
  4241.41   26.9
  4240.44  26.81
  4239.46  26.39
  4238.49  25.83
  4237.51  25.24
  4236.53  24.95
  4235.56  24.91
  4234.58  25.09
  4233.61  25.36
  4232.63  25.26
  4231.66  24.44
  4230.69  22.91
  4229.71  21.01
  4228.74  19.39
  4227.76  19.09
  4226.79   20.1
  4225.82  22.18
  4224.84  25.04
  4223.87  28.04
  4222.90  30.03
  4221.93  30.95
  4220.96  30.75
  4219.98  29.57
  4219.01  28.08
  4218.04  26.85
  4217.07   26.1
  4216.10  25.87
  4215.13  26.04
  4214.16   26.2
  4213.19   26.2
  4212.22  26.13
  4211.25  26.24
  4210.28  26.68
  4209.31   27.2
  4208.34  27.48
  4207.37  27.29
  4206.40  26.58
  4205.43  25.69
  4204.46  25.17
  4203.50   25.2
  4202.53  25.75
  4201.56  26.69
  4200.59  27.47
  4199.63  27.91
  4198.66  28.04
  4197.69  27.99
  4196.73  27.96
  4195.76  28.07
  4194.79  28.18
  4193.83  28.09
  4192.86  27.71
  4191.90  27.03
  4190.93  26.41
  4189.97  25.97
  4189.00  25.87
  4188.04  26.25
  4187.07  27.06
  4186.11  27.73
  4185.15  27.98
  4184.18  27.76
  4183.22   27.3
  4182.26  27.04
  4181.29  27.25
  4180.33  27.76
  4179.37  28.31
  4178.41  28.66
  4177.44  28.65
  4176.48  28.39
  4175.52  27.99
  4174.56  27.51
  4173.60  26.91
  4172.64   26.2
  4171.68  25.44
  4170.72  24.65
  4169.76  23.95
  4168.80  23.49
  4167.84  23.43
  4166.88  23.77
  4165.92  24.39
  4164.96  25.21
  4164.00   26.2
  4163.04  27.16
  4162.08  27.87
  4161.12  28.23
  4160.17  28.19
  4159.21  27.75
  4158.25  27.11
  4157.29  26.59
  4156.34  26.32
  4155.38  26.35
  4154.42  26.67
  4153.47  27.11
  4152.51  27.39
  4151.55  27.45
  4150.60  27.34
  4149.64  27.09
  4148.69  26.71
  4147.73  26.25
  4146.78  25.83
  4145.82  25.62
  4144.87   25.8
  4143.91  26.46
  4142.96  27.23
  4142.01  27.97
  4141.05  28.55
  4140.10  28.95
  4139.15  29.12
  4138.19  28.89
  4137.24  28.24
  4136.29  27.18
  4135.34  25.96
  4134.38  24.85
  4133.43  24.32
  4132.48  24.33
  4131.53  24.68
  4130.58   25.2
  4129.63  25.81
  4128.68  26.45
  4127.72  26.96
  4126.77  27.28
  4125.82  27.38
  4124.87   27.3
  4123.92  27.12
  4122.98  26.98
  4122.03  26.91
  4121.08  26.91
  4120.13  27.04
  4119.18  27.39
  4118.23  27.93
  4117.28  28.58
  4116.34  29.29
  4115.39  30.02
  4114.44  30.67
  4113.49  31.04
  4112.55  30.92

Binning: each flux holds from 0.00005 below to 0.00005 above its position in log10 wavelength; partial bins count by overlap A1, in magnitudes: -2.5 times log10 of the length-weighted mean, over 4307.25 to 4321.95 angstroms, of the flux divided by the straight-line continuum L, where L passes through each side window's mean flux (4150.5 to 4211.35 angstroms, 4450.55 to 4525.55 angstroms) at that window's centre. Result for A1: 0.22 mag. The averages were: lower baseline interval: 26.8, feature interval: 22.3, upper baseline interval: 28.1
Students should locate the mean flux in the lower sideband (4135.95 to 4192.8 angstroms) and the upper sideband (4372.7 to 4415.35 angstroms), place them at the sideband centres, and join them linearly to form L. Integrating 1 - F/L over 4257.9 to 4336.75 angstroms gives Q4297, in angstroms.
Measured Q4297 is 7.25 angstroms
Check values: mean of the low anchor 26.9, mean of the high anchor 25.3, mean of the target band 23.6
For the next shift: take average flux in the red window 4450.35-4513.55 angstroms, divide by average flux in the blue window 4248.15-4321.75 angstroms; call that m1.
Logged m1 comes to 1.21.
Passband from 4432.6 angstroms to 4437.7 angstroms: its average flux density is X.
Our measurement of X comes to 27.8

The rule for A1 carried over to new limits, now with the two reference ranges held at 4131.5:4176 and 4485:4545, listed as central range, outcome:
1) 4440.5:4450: 0.016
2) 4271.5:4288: 0.143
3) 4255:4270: 0.036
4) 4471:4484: -0.005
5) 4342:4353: 0.158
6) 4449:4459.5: 0.012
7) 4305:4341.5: 0.174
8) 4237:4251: 0.086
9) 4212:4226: -0.017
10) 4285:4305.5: 0.272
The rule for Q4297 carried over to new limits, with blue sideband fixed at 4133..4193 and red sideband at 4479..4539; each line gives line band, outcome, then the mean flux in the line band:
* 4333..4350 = 2.6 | 23.4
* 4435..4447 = 0.6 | 26.5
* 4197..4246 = 2.1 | 25.9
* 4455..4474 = 0.9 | 26.9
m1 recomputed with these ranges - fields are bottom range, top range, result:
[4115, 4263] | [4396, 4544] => 1.06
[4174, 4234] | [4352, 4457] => 1.00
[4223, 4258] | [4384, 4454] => 1.08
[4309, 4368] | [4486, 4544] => 1.17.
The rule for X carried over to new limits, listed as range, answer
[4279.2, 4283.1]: 26.5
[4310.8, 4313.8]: 17.3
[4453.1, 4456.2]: 27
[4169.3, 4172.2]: 24.7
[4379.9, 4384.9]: 24.8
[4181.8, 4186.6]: 27.6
